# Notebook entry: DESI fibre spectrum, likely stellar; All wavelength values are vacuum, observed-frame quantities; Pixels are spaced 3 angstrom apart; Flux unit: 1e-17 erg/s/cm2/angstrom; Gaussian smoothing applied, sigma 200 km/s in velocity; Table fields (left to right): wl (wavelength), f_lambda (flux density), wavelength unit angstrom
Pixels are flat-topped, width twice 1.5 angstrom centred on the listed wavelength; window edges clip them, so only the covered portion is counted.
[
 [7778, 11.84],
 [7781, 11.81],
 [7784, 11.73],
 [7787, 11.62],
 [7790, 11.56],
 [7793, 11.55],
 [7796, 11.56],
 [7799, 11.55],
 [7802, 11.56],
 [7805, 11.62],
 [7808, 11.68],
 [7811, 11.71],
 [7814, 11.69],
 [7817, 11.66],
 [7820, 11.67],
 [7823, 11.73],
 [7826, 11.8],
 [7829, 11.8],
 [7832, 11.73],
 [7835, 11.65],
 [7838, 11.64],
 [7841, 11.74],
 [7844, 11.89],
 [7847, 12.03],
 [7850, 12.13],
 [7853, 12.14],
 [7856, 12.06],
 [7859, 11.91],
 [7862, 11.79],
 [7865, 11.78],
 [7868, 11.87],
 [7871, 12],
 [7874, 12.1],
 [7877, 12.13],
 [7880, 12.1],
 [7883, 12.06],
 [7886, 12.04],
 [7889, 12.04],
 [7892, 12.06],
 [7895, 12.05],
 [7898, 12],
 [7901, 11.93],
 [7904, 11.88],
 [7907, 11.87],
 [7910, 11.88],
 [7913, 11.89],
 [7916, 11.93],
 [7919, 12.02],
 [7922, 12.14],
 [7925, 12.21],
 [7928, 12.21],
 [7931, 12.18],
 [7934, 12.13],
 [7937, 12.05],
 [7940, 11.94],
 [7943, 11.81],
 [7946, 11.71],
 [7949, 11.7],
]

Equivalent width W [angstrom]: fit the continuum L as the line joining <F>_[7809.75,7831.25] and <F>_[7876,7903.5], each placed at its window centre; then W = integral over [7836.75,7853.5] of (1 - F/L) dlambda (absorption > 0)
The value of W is -0.1 angstrom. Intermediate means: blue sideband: 11.7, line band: 11.9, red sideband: 12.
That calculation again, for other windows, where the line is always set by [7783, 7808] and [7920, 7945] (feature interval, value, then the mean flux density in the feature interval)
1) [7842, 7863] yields -0.3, 12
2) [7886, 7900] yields -0.1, 12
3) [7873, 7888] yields -0.2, 12.1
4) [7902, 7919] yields 0.1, 11.9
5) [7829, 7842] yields 0.0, 11.7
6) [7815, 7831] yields -0.1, 11.7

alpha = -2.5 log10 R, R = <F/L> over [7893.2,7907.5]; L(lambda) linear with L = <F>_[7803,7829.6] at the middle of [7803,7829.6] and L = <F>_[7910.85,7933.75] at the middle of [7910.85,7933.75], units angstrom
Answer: 0.00 mag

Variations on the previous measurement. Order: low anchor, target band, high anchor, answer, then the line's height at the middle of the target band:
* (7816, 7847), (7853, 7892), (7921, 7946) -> -0.01 mag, 11.9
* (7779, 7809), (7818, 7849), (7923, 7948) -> 0.00 mag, 11.7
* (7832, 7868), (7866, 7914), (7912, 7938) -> 0.00 mag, 12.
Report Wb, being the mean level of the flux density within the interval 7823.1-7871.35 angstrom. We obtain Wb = 11.9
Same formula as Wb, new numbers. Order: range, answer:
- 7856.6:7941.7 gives 12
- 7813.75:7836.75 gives 11.7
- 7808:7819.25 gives 11.7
